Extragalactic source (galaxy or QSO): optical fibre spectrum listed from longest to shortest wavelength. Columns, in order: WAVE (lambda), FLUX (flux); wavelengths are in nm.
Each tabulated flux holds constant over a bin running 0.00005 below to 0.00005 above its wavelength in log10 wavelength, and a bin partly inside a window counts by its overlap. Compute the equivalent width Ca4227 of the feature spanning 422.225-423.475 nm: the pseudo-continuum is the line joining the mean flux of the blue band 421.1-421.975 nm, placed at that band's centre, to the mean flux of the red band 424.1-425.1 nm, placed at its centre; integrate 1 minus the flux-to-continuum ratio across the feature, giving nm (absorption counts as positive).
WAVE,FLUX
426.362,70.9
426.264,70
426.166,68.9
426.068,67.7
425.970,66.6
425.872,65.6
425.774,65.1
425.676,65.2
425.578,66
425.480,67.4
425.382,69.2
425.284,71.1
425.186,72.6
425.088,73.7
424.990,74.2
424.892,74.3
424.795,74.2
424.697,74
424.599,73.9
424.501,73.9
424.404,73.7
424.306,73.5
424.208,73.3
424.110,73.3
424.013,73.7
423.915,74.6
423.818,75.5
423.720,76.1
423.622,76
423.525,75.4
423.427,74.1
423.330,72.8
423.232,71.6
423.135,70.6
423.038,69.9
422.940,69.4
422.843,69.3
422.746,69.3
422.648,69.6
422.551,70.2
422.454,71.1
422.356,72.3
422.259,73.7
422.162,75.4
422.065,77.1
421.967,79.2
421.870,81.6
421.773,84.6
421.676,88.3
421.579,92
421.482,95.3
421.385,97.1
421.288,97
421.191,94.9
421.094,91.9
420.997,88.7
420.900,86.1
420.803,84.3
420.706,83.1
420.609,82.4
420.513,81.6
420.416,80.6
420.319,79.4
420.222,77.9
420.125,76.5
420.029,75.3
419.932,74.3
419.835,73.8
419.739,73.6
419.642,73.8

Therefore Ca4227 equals 0.185 nm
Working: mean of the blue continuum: 90.6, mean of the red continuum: 73.8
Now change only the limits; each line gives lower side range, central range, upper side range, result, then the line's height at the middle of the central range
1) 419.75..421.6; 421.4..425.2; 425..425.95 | 0.02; 75.8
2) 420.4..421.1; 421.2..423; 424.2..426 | 0.02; 80.4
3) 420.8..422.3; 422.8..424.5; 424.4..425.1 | 0.11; 78.5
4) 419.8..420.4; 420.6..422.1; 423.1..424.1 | -0.25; 75.6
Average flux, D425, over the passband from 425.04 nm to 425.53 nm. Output 70.7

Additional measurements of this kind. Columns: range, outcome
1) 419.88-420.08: 74.9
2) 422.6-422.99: 69.3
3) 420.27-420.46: 79.8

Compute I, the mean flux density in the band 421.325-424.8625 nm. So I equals 76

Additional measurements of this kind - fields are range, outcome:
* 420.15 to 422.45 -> 84.2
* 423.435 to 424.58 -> 74.4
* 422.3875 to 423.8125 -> 71.9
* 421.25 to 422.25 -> 86.1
